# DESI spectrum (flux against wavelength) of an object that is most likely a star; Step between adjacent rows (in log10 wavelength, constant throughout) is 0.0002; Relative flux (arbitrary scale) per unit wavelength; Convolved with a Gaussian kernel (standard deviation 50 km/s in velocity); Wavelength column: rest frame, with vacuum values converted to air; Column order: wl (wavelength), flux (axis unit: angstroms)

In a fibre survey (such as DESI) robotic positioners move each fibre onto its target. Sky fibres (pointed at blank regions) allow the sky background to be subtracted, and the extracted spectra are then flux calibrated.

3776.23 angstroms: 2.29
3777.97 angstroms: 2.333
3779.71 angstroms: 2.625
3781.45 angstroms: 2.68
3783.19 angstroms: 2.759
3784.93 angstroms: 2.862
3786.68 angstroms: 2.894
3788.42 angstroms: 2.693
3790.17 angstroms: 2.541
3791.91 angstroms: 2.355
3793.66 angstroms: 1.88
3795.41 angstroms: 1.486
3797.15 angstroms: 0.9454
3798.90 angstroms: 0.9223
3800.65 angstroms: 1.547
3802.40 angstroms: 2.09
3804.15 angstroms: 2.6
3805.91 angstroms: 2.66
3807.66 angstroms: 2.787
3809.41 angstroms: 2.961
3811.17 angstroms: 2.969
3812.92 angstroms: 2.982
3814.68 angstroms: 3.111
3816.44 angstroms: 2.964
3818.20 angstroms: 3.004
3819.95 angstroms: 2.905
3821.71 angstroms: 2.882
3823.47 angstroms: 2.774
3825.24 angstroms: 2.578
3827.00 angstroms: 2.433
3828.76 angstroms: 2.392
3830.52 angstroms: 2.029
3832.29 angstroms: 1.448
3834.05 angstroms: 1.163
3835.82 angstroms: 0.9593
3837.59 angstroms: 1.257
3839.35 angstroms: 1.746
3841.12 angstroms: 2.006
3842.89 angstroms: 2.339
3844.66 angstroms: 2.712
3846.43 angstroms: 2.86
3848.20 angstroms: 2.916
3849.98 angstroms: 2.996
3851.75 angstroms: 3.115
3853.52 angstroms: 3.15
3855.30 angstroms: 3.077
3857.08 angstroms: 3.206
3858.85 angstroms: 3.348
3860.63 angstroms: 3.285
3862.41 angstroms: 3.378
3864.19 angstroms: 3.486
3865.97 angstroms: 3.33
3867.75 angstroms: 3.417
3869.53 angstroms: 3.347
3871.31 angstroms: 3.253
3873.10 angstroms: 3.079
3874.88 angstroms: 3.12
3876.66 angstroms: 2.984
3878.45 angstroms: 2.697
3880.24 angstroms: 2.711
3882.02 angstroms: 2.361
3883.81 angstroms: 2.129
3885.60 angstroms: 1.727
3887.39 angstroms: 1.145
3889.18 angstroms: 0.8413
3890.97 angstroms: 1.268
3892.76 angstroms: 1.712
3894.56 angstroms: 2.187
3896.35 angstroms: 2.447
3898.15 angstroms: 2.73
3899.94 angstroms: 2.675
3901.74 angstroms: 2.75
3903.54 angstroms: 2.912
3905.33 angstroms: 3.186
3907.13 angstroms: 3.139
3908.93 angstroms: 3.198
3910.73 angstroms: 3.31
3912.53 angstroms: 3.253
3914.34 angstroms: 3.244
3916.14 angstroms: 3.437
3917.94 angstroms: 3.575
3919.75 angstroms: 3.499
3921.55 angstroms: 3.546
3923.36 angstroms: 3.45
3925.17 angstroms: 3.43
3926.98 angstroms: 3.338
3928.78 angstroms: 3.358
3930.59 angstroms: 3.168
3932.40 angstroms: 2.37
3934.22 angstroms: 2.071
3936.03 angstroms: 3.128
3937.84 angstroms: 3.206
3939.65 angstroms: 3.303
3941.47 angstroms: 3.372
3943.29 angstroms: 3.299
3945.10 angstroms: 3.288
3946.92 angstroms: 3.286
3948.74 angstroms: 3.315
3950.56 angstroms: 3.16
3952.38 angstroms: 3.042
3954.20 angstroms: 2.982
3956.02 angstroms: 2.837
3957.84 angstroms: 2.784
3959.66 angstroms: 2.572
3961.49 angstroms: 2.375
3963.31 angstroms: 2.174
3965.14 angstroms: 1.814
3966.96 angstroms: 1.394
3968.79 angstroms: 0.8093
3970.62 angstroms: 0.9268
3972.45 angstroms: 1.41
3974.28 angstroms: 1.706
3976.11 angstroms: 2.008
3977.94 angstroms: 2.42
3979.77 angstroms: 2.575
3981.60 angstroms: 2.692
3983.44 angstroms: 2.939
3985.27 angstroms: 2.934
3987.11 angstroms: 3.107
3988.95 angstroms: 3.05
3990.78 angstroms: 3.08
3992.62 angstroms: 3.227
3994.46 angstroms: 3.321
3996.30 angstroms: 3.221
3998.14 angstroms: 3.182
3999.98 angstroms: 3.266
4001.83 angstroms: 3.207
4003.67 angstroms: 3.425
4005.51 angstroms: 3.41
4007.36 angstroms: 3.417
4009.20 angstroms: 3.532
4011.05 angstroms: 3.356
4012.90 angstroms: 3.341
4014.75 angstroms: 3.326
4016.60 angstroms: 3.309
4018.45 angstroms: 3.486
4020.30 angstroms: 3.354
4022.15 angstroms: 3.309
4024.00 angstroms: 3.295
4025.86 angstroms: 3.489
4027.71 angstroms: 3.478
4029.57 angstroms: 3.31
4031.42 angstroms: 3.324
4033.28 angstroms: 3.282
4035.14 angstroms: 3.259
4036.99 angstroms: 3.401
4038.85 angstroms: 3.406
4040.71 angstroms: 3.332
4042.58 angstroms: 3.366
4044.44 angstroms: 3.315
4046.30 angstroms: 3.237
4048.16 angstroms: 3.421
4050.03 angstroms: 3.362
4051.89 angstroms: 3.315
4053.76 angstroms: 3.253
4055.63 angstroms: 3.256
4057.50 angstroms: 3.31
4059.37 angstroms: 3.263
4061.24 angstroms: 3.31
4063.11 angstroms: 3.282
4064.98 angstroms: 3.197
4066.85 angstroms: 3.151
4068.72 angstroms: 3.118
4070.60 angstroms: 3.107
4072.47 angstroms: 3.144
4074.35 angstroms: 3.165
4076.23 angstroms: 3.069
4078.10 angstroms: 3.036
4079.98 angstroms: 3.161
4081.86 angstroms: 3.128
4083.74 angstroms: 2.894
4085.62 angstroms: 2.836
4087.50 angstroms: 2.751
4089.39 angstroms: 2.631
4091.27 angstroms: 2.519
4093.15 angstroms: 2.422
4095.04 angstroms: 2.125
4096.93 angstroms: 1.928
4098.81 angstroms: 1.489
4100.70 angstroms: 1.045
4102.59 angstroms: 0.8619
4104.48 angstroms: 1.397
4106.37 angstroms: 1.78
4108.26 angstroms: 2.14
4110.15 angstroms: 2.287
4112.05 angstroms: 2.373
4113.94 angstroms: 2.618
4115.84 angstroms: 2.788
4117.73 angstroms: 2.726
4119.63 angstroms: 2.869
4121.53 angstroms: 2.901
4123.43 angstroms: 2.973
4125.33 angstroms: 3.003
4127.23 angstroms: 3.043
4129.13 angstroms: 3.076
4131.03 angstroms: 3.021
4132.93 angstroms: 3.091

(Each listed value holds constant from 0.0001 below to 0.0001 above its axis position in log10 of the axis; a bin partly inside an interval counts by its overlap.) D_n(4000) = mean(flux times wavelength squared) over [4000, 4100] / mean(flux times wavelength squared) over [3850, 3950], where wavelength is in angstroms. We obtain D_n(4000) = 1.15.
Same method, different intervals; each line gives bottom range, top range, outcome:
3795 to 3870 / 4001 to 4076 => 1.44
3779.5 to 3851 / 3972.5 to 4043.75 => 1.47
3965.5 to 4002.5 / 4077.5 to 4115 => 0.95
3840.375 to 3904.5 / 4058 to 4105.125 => 1.10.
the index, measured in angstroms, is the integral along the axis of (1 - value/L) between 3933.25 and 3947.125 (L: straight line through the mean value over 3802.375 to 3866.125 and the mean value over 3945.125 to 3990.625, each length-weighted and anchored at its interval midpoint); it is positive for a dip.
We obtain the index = -3.40 angstroms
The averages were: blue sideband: 2.65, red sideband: 2.46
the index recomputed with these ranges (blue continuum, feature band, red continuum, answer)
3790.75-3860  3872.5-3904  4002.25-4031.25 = 5.0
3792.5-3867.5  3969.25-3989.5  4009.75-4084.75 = 4.9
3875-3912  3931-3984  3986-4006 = 6.8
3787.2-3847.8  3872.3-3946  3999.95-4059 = -2.0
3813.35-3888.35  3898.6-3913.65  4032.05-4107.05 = -2.0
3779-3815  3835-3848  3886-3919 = 2.3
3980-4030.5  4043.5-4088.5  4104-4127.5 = -4.8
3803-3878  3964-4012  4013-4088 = 6.7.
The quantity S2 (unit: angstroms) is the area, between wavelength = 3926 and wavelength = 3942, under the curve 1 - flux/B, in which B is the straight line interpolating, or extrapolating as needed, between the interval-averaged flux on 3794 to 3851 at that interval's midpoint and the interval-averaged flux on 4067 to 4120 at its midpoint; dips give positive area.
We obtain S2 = -4.4 angstroms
